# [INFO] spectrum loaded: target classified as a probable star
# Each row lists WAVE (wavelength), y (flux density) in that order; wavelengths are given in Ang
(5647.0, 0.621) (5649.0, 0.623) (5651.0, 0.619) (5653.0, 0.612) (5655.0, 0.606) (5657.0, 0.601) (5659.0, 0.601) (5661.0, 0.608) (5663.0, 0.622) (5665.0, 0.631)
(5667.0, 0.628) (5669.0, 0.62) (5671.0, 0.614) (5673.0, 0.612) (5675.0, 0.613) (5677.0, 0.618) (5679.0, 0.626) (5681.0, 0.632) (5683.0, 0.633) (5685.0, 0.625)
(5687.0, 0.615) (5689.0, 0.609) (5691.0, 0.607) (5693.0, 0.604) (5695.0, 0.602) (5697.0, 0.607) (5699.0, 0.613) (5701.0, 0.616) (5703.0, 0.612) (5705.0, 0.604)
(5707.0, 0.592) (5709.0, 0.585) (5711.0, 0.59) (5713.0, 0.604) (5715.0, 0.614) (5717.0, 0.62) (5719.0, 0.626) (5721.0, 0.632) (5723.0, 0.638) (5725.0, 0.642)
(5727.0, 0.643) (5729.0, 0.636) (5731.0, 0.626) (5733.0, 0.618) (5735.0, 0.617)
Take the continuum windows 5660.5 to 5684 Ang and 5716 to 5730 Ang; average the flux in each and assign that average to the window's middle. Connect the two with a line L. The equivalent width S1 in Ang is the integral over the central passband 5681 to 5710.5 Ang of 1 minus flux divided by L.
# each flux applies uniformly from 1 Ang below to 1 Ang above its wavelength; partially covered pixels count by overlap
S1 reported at 0.8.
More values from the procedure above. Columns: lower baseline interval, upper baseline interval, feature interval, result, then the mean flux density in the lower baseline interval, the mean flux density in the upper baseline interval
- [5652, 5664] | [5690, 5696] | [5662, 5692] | -0.70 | 0.608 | 0.604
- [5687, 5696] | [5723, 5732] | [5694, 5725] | 0.52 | 0.607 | 0.637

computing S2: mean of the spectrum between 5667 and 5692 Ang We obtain 0.619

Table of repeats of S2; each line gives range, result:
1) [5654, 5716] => 0.612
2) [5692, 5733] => 0.615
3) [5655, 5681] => 0.616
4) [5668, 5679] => 0.616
